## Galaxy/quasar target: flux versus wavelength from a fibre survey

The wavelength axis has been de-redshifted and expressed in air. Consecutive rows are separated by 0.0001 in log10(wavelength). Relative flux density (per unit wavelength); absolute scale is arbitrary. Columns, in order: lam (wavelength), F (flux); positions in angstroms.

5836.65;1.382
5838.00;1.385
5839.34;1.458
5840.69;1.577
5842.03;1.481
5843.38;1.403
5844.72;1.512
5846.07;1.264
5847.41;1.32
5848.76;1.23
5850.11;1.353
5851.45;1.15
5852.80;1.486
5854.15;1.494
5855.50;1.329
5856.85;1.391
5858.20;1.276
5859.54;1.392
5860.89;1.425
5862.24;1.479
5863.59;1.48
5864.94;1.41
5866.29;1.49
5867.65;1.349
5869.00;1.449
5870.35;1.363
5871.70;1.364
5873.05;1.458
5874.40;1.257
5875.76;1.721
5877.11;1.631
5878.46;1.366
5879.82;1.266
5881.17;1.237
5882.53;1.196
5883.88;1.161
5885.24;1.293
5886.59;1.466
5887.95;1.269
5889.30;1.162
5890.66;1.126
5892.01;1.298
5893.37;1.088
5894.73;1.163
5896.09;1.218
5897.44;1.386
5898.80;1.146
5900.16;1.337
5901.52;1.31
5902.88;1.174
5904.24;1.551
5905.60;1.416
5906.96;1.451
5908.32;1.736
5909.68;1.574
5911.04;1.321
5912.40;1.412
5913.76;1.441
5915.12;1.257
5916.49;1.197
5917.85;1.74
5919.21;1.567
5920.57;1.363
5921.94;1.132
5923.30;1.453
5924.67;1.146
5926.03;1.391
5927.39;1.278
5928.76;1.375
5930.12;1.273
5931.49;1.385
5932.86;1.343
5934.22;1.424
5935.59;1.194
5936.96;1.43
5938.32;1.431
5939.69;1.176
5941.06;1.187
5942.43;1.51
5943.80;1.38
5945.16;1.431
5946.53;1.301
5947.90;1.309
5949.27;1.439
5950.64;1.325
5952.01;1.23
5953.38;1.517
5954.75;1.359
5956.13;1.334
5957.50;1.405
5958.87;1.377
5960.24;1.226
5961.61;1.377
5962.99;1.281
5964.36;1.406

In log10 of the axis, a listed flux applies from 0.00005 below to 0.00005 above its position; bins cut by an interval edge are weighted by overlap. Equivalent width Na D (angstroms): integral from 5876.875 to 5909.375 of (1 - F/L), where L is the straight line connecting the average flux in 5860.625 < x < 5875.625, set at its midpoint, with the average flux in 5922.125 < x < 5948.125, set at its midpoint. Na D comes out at 1.86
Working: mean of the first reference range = 1.42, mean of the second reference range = 1.33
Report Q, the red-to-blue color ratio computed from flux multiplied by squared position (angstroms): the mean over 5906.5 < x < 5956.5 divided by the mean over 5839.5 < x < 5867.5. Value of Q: 1.0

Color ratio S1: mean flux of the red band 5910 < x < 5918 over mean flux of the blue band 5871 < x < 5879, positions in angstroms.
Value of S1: 0.94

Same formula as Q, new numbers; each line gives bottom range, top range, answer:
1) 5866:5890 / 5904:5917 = 1.07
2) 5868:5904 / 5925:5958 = 1.05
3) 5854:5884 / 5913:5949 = 0.99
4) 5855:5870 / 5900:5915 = 1.03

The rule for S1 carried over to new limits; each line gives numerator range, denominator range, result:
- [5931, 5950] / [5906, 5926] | 0.96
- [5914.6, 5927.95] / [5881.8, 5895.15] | 1.11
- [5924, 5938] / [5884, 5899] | 1.07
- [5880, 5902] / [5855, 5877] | 0.87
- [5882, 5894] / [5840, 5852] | 0.90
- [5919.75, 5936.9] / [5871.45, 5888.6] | 0.97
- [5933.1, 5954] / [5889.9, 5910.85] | 1.02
